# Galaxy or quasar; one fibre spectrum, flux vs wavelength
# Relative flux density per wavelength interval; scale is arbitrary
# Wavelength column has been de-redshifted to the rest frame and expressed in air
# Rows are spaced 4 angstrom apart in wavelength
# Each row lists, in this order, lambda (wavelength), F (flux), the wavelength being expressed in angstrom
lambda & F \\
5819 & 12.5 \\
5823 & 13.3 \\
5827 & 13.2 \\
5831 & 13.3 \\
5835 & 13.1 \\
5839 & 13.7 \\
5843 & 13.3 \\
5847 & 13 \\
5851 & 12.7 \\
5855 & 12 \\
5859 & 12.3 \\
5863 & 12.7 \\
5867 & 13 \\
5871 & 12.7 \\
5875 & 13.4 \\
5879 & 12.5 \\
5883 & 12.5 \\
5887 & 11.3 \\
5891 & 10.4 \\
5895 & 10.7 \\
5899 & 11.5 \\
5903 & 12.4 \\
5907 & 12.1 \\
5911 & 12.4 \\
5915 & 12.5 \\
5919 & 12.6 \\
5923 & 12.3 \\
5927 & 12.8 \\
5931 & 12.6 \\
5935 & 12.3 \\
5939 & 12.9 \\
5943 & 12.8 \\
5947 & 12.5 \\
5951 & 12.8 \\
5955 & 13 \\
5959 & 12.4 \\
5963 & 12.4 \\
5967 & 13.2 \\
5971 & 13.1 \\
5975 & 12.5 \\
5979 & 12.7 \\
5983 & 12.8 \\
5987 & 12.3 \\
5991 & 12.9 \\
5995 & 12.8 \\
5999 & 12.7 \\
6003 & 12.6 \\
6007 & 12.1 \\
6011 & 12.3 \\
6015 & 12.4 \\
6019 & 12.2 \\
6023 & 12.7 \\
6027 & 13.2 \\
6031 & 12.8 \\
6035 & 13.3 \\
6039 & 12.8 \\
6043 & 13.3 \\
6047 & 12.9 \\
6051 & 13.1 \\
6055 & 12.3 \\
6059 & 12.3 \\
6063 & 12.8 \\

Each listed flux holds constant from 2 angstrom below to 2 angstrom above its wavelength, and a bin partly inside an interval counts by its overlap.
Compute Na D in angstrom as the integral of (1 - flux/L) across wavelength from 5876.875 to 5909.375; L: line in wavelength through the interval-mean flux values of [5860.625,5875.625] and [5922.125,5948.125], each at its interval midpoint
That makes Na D 2.79 angstrom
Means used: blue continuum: 12.9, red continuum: 12.6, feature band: 11.7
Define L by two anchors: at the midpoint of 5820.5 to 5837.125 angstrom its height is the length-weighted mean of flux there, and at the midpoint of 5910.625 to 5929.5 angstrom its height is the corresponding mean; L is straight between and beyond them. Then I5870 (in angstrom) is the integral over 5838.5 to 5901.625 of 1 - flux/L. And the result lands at 2.9 angstrom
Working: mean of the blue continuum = 13.2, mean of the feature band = 12.3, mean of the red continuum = 12.5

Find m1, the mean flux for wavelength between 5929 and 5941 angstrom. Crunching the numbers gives 12.6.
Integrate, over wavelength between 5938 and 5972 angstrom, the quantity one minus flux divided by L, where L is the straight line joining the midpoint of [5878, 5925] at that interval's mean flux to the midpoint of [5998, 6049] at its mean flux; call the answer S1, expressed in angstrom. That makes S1 -1.4 angstrom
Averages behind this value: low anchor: 11.9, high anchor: 12.7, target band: 12.8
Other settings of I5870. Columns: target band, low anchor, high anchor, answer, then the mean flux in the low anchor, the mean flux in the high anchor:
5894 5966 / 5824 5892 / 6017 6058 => 1.9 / 12.7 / 12.8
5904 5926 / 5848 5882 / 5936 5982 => 0.5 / 12.7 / 12.7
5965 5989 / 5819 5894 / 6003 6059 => -0.1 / 12.7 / 12.7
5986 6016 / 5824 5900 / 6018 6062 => 0.5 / 12.5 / 12.8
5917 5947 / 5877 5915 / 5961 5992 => -1.0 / 11.8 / 12.7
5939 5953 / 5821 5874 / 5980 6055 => 0.1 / 13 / 12.7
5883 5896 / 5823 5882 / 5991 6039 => 1.8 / 12.9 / 12.7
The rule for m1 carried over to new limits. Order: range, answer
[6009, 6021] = 12.3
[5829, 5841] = 13.4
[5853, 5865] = 12.3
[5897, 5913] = 12.1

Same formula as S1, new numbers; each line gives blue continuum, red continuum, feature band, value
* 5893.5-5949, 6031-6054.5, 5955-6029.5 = 0.5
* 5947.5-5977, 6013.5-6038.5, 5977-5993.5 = 0.1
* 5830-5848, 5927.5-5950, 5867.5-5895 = 2.0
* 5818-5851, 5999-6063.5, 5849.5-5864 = 0.8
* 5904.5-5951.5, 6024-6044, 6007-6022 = 0.8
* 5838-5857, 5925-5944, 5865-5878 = -0.2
